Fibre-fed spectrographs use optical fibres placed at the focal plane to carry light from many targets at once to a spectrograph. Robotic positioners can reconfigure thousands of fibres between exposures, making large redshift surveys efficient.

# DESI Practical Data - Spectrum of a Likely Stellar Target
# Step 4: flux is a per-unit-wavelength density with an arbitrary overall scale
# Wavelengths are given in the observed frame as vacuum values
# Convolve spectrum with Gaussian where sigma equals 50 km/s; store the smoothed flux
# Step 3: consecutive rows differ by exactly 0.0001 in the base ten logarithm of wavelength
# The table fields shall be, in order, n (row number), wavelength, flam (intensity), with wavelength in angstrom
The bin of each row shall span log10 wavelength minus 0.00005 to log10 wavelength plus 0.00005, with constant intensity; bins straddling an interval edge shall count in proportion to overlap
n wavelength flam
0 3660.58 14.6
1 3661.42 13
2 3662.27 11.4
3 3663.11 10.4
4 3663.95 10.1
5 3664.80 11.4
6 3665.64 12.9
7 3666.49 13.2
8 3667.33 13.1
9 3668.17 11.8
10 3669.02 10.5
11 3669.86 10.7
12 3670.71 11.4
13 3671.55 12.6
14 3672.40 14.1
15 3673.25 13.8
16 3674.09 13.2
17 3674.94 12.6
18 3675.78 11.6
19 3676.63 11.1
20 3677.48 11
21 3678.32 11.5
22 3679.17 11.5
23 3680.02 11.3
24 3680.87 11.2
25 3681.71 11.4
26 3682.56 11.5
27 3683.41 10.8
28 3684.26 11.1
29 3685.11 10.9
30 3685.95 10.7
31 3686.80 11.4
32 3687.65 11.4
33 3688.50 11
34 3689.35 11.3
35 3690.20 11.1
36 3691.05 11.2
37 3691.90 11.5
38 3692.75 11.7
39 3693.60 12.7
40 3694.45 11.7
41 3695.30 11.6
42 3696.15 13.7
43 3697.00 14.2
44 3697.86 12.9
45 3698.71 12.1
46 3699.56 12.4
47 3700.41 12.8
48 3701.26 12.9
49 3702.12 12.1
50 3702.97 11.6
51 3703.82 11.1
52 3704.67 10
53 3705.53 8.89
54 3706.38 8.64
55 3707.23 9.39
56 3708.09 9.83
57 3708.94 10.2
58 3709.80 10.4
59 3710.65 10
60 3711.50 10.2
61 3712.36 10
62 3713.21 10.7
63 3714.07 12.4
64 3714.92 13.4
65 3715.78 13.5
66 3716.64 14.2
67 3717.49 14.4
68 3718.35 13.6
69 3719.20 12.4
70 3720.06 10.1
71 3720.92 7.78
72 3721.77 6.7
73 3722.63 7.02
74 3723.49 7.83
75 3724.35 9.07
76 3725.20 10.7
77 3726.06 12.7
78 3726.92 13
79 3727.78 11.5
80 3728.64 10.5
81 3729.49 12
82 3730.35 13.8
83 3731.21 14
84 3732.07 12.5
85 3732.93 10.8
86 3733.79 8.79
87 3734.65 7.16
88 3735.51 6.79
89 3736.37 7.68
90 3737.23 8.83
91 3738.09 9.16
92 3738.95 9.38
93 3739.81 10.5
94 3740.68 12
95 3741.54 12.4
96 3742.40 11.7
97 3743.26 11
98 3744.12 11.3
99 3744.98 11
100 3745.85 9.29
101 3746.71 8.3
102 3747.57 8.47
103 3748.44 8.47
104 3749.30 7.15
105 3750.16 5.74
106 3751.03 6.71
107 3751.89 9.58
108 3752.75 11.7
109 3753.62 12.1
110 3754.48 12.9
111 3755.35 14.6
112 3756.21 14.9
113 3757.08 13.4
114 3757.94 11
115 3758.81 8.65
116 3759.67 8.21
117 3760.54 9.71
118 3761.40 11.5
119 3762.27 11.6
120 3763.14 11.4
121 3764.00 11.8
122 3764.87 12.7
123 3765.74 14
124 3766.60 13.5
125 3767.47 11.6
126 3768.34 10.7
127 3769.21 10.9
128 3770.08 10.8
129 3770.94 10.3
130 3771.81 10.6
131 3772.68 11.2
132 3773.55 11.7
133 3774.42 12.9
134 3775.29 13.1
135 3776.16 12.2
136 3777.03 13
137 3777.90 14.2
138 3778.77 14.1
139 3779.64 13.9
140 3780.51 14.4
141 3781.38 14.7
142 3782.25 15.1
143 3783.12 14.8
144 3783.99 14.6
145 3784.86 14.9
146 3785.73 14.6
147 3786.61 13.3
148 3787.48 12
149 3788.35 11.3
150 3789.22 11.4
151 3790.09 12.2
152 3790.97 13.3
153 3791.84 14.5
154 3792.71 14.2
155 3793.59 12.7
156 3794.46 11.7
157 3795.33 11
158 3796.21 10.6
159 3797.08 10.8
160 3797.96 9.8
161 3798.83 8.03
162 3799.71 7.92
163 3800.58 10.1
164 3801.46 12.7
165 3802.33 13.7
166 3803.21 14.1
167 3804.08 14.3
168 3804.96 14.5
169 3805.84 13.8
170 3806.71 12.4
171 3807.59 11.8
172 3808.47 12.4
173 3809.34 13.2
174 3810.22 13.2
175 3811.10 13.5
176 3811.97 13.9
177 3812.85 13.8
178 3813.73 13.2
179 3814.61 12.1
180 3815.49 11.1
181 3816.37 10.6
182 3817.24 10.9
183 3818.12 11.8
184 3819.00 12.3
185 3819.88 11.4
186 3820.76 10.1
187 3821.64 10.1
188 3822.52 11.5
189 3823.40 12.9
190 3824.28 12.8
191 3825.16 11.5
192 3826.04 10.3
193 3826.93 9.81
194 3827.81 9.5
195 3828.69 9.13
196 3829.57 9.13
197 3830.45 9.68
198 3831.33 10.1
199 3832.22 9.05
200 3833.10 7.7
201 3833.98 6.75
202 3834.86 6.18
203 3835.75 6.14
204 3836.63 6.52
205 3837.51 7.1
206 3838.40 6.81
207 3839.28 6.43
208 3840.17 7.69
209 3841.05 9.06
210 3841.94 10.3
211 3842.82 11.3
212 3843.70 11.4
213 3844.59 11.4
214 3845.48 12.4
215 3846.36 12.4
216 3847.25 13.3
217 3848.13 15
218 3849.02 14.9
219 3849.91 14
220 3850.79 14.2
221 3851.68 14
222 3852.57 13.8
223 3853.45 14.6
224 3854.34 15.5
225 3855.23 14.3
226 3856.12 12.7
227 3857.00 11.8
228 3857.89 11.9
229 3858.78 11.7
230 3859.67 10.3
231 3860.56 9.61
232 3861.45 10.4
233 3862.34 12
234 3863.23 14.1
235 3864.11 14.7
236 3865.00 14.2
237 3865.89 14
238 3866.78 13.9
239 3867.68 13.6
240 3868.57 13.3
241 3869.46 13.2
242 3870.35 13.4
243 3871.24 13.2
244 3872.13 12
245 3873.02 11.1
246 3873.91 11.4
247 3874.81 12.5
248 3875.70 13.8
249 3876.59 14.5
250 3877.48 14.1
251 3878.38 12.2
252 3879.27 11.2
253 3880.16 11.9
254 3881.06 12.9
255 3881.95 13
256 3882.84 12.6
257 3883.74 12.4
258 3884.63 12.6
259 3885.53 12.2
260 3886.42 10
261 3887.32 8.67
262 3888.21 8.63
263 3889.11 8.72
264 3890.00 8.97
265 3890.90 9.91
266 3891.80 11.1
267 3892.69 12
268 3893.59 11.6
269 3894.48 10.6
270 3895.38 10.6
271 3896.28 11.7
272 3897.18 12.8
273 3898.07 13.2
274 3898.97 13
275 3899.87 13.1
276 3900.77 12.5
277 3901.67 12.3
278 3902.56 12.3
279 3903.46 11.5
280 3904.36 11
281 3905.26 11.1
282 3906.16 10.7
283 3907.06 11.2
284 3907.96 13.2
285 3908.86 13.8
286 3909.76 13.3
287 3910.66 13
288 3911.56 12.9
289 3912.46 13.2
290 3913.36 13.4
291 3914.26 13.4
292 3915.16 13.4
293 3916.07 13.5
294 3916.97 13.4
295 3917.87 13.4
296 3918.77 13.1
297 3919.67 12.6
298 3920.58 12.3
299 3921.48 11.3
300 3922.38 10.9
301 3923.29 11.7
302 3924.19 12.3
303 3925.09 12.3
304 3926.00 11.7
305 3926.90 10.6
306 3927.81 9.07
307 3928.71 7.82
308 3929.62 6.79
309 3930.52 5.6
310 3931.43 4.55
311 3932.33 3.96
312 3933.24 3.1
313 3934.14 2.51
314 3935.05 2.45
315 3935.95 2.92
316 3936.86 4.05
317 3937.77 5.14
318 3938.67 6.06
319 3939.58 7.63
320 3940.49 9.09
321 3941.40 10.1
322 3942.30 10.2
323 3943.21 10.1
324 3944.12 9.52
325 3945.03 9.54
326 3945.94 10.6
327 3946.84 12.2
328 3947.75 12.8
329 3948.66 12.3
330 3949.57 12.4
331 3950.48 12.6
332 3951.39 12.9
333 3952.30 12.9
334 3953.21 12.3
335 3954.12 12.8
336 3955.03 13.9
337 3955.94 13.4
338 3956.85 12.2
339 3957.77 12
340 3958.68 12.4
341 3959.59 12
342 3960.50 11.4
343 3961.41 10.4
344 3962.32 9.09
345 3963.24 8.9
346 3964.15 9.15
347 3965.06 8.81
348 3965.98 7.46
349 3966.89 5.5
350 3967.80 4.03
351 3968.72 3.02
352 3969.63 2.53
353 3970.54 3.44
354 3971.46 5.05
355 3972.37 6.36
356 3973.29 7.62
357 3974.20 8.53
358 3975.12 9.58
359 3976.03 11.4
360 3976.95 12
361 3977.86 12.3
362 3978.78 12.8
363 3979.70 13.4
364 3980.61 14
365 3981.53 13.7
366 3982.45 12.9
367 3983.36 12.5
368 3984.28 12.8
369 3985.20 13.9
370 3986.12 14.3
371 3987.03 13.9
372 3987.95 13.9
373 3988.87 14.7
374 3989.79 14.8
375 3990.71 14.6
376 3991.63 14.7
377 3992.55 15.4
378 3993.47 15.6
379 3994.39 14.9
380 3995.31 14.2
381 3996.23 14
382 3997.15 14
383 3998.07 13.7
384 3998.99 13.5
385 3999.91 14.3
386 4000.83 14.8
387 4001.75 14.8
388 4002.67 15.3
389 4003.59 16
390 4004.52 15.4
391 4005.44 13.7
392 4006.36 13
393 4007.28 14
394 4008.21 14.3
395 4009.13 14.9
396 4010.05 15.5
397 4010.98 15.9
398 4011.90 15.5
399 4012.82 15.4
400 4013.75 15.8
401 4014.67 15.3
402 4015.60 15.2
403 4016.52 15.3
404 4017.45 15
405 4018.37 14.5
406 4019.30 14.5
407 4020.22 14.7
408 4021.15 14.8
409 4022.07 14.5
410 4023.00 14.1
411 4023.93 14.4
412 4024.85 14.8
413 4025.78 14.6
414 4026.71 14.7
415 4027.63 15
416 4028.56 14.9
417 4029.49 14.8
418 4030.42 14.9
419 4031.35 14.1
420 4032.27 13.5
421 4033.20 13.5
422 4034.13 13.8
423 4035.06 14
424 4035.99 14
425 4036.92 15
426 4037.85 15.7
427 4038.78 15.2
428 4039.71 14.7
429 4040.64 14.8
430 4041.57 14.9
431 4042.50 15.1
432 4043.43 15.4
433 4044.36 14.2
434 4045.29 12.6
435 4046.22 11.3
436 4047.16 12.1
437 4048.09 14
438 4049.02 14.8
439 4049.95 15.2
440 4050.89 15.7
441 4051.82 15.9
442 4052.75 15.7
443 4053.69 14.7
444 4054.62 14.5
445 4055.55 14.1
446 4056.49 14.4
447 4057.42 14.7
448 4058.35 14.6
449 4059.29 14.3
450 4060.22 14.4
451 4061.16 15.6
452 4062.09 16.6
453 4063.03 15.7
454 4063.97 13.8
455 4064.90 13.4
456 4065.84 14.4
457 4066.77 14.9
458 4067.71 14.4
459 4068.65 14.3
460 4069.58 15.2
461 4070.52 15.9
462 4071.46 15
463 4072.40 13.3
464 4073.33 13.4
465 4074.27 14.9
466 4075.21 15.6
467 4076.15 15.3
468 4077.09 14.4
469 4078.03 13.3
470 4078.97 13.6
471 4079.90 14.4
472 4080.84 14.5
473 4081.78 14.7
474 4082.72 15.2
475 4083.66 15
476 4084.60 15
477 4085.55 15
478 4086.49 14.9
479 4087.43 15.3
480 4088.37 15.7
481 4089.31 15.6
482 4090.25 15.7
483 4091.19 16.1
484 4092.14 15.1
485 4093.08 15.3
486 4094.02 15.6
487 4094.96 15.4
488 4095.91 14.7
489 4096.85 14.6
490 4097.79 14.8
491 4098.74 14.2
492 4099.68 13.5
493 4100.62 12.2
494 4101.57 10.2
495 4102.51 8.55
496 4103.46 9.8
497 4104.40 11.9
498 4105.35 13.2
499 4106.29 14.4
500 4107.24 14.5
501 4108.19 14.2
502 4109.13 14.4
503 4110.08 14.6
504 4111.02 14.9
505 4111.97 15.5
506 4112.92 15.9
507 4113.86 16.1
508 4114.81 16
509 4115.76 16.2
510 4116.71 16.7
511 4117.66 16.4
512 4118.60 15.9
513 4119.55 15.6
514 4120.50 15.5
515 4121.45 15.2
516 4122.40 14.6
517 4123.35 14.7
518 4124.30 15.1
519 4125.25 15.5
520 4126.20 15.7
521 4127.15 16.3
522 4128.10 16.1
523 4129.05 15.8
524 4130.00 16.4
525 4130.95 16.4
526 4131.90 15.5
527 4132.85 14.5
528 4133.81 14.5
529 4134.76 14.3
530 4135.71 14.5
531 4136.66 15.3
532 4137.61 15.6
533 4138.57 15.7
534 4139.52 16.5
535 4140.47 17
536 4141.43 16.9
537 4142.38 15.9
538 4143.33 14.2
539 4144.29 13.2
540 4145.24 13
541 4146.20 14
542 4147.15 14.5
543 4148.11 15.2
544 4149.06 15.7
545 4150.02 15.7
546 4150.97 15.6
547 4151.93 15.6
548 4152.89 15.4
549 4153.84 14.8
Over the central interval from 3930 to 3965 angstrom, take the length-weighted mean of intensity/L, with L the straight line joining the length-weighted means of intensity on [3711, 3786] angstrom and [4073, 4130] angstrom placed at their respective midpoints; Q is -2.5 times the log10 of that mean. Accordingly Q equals 0.38 mag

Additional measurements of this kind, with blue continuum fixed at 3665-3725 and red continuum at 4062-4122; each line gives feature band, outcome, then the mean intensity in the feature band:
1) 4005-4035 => -0.047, 14.6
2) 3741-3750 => 0.201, 9.81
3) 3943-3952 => 0.164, 11.6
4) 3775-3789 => -0.137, 13.7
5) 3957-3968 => 0.390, 9.46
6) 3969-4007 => 0.096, 12.6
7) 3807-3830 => 0.070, 11.6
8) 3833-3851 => 0.246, 10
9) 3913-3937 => 0.373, 9.38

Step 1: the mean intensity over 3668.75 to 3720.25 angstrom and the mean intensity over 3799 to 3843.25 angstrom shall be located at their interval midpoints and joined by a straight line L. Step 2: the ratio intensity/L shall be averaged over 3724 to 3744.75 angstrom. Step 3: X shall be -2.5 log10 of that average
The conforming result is 0.06 mag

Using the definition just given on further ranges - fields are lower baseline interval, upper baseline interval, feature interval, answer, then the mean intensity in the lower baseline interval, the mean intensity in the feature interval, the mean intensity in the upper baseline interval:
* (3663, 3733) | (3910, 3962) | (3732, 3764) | 0.11 mag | 11.5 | 10.2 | 10.4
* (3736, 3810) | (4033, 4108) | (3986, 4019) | -0.07 mag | 11.7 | 14.7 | 14.4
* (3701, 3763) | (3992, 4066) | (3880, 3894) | 0.15 mag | 10.6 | 11.1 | 14.6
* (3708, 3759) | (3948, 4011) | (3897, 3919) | -0.09 mag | 10.6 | 12.7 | 12.1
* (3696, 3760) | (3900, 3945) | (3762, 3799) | -0.18 mag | 10.7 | 12.5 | 10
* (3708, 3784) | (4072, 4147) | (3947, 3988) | 0.24 mag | 11.2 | 10.7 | 14.8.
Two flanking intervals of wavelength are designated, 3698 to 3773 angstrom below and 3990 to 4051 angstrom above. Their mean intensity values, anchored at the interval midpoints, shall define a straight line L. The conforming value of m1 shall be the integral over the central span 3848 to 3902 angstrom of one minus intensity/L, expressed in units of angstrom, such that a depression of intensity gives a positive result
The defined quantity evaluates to 0.9 angstrom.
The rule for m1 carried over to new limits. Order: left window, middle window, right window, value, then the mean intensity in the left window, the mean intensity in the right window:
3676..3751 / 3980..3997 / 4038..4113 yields -0.7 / 10.8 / 14.4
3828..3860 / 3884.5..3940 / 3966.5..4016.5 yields 6.2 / 10.8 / 12.7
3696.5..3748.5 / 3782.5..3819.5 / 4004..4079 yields -2.4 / 10.8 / 14.6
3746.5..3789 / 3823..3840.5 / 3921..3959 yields 3.5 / 11.8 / 9.49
